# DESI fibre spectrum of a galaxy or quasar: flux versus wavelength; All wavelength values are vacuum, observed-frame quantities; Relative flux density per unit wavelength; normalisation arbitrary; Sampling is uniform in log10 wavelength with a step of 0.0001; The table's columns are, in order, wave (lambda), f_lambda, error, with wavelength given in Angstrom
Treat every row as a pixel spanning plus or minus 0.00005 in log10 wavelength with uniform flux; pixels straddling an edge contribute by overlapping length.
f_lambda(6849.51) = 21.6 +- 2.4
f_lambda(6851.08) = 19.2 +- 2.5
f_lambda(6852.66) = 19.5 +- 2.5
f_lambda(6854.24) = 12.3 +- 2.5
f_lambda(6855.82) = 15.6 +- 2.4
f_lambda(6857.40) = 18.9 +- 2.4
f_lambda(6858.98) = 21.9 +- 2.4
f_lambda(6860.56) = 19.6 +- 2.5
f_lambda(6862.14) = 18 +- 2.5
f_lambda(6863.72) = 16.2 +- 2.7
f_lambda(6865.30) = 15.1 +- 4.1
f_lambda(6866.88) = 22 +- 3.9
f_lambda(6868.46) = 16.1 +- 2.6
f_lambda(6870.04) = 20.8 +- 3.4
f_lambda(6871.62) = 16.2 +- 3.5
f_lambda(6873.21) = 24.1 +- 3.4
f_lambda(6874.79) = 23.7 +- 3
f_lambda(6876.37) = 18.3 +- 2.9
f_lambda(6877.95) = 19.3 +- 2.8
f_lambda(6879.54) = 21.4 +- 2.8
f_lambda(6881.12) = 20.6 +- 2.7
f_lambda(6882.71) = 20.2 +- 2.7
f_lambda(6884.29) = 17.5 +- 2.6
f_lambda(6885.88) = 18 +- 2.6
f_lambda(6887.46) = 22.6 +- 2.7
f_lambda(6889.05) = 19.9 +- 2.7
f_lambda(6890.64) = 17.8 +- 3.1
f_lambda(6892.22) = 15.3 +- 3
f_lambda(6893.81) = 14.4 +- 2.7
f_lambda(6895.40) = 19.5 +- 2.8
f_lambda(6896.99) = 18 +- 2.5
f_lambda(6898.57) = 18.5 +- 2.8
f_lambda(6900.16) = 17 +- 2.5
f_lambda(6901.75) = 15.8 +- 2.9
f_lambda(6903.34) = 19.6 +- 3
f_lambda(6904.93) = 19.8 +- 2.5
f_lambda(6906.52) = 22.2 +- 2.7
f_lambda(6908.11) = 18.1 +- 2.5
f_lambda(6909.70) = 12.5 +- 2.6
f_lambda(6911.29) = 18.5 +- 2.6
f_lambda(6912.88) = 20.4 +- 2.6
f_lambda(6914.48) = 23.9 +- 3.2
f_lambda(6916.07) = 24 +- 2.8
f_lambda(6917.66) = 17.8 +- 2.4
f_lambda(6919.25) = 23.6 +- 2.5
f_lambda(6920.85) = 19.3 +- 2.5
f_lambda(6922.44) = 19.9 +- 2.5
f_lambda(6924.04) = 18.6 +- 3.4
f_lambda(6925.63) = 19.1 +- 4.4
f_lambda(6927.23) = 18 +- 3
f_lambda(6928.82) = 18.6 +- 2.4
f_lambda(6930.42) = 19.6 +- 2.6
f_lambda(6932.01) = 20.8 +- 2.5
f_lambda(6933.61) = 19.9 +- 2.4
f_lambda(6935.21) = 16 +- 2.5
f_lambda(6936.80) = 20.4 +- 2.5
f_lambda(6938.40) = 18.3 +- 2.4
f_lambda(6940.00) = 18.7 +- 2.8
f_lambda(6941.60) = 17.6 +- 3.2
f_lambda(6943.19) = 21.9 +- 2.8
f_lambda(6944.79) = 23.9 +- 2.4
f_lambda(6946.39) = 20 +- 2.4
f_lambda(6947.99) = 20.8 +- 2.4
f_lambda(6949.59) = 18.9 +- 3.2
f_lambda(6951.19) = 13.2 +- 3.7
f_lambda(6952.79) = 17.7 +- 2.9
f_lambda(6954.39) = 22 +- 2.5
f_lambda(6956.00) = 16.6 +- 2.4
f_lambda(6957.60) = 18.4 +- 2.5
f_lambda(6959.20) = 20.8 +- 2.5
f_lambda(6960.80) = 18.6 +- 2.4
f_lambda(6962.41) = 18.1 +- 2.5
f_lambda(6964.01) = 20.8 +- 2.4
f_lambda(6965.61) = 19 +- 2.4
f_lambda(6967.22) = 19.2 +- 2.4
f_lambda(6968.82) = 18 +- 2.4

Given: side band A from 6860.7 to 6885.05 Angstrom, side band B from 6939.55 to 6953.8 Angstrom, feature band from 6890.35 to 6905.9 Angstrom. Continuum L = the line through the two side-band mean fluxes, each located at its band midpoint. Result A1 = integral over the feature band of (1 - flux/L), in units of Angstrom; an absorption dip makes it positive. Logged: 1.4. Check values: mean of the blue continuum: 19.3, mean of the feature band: 17.6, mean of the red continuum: 19.3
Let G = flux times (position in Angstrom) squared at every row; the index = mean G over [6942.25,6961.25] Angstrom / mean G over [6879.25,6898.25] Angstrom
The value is 1.1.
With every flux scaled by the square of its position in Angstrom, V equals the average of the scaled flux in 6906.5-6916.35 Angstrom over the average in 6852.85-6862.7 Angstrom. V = 1.12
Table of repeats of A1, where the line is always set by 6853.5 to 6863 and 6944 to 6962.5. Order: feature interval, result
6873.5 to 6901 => -1.35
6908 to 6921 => -0.95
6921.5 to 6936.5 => -0.19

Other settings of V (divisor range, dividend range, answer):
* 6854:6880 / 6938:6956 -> 1.04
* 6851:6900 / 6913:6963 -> 1.06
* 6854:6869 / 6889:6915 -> 1.04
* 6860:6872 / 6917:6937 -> 1.09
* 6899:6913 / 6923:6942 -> 1.05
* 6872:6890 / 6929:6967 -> 0.96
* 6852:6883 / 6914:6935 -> 1.08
